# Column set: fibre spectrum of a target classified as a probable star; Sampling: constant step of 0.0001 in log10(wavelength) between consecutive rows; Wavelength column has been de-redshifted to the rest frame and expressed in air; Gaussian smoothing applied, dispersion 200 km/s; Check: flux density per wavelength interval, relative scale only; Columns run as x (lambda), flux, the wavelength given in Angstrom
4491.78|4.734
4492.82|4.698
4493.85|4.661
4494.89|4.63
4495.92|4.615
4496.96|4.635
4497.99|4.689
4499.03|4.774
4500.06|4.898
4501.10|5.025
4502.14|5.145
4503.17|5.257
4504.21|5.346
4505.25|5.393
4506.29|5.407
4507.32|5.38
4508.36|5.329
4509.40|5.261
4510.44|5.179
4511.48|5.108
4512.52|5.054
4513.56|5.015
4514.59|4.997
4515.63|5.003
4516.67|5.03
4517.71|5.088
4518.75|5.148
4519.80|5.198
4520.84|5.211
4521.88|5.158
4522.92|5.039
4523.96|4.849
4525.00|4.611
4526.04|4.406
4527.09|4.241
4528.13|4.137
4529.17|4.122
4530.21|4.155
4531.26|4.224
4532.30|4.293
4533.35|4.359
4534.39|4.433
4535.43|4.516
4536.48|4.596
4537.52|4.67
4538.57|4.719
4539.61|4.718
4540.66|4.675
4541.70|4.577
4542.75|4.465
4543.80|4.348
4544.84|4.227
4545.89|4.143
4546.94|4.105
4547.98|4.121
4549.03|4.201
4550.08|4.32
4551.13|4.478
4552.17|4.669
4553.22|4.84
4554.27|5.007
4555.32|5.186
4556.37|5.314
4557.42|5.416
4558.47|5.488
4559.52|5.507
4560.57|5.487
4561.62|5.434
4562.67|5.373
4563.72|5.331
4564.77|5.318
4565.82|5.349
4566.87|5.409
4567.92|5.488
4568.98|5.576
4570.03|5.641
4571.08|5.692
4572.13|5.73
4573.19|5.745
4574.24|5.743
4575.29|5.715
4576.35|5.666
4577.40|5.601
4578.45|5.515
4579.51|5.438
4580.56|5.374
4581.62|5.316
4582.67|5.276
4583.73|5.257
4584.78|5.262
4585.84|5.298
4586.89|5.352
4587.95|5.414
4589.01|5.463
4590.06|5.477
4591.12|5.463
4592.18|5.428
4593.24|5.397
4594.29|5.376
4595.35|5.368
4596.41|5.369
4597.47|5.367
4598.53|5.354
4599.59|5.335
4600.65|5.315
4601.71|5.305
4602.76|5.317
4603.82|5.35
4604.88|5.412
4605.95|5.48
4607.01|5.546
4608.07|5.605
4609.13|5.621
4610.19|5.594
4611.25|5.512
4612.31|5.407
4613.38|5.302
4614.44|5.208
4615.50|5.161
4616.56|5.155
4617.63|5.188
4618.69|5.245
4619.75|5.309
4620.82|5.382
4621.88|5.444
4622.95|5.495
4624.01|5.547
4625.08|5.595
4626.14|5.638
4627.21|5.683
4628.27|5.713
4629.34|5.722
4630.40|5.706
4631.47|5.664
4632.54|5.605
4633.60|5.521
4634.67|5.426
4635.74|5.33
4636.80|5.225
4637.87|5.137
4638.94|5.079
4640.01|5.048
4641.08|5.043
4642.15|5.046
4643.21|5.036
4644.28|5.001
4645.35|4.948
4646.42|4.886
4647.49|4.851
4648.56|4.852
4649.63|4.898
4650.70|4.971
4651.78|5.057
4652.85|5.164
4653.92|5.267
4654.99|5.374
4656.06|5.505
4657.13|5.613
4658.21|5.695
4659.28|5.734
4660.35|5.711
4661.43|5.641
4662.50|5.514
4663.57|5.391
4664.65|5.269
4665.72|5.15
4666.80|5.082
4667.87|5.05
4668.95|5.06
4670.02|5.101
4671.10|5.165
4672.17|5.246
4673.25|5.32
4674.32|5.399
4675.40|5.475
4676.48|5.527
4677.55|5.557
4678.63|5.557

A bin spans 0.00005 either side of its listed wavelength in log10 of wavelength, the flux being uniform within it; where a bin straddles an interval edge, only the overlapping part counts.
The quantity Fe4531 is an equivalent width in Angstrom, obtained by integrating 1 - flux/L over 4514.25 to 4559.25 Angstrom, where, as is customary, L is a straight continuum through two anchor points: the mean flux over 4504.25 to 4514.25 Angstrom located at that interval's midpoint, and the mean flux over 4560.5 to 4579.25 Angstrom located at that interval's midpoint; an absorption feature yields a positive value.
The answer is 5.95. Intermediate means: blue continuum 5.24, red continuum 5.55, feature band 4.67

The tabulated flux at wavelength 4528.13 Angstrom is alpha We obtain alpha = 4.137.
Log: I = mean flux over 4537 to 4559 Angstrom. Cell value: 4.65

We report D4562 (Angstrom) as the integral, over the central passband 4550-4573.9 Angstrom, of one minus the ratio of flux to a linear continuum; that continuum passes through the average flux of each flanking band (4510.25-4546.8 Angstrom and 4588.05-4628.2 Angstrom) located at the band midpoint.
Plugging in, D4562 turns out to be -1.6 Angstrom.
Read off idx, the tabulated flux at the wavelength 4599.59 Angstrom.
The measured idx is 5.335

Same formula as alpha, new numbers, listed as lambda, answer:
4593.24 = 5.397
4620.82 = 5.382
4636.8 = 5.225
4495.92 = 4.615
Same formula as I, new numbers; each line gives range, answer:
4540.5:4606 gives 5.22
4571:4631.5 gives 5.45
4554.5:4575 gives 5.48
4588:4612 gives 5.43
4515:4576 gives 4.9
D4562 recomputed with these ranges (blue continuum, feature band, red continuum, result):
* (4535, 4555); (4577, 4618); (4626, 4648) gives -3.6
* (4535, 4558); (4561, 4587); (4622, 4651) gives -3.6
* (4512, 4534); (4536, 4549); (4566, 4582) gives 1.6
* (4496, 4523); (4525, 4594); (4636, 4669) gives 1.7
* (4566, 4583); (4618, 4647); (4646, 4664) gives 0.1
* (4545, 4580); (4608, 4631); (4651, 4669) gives -0.7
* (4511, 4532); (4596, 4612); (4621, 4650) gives -0.8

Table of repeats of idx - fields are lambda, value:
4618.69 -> 5.245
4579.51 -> 5.438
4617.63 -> 5.188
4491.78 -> 4.734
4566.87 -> 5.409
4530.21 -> 4.155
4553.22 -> 4.84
